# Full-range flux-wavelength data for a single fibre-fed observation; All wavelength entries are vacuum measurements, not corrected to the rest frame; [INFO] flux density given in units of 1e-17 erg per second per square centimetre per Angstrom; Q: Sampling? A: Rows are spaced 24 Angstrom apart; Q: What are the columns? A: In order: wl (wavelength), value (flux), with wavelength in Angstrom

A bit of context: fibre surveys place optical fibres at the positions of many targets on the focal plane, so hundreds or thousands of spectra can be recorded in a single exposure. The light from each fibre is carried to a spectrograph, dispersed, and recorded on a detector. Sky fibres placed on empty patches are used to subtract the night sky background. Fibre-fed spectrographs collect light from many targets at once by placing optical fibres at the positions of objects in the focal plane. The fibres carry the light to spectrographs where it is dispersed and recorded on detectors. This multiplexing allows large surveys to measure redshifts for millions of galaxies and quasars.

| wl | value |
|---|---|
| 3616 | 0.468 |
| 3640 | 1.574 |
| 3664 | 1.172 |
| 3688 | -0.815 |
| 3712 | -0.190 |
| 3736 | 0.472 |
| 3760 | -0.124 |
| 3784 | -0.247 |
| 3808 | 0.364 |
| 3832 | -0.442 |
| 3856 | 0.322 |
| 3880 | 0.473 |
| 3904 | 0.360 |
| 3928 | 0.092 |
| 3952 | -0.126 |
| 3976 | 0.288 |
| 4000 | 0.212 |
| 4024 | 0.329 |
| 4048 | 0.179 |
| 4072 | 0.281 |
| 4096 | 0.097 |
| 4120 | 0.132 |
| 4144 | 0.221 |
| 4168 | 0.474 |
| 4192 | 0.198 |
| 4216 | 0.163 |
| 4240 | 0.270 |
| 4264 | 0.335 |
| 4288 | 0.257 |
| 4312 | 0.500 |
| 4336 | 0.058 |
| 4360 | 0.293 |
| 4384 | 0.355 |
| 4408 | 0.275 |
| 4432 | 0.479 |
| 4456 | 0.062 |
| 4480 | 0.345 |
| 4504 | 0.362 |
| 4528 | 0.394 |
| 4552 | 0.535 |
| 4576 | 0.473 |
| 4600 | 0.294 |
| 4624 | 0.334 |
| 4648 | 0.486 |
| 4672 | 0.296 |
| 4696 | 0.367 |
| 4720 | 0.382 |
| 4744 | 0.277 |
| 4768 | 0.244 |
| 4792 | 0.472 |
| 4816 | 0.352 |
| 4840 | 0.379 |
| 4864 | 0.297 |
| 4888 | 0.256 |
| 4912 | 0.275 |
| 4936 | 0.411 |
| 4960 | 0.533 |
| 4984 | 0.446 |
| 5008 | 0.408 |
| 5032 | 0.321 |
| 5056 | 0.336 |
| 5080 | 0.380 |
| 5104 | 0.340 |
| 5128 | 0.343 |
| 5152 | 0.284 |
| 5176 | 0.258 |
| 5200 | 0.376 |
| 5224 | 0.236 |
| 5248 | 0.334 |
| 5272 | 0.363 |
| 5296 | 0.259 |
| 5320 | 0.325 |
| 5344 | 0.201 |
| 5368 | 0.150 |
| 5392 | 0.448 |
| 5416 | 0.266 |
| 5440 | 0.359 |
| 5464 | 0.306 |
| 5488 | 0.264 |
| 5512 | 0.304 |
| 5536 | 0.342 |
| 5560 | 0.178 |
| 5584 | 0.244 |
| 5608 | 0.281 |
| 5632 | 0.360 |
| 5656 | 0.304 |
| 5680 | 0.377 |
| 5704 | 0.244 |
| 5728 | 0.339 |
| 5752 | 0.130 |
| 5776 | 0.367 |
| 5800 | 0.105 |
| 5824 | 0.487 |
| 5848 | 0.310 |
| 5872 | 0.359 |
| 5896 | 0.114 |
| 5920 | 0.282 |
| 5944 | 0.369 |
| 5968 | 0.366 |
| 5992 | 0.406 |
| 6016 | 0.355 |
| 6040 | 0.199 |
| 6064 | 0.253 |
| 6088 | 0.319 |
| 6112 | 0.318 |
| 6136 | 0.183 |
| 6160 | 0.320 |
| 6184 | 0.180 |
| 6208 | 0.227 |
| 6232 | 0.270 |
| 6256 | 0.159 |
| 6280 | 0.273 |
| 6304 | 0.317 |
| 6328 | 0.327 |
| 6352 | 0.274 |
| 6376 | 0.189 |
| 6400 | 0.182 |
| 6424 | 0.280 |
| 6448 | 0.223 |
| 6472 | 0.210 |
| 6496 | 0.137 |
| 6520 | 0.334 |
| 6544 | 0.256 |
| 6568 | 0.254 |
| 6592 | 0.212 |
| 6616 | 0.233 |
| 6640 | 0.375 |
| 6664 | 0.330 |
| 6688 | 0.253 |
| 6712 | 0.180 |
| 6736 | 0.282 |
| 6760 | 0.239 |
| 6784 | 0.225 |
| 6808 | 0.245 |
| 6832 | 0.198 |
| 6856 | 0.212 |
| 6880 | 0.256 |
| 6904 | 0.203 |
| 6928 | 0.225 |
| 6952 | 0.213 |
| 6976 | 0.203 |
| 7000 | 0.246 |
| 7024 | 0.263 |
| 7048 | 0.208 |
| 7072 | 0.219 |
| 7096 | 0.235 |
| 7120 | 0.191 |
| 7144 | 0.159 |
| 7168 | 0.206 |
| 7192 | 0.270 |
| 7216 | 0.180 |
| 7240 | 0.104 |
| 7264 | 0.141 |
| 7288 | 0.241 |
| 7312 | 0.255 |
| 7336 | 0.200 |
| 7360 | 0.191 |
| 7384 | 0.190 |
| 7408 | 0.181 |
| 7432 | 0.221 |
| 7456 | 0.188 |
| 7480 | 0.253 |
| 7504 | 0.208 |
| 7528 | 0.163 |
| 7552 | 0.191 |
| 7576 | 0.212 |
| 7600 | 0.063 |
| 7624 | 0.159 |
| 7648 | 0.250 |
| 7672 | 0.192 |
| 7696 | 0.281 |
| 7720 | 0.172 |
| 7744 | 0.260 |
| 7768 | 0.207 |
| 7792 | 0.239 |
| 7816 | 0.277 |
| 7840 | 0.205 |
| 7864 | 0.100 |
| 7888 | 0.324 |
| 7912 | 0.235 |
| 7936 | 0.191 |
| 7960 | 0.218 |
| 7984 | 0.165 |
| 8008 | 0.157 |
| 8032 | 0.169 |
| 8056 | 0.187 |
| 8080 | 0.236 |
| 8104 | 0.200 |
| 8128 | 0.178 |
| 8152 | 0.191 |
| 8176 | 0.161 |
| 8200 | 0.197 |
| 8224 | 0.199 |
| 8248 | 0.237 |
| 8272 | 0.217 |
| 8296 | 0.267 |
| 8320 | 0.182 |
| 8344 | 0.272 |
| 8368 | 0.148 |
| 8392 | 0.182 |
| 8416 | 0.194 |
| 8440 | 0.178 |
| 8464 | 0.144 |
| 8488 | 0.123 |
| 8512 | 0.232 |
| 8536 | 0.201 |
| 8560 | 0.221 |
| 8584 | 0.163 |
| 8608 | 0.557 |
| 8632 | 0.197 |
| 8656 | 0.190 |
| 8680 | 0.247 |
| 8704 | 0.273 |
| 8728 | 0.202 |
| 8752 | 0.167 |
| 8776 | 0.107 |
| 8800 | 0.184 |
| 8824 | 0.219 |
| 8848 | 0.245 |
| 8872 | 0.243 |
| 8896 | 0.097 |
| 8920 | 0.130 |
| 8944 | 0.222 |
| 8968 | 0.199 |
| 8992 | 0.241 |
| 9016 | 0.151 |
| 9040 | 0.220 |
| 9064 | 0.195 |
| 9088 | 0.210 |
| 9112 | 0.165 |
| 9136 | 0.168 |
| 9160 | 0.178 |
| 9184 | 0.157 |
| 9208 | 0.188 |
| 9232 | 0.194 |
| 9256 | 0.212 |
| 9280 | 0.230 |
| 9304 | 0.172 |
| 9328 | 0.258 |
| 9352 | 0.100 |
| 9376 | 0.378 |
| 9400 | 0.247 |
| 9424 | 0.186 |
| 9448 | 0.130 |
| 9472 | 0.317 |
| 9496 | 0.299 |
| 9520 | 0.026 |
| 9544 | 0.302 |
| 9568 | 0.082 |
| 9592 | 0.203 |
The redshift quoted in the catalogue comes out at 1.31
